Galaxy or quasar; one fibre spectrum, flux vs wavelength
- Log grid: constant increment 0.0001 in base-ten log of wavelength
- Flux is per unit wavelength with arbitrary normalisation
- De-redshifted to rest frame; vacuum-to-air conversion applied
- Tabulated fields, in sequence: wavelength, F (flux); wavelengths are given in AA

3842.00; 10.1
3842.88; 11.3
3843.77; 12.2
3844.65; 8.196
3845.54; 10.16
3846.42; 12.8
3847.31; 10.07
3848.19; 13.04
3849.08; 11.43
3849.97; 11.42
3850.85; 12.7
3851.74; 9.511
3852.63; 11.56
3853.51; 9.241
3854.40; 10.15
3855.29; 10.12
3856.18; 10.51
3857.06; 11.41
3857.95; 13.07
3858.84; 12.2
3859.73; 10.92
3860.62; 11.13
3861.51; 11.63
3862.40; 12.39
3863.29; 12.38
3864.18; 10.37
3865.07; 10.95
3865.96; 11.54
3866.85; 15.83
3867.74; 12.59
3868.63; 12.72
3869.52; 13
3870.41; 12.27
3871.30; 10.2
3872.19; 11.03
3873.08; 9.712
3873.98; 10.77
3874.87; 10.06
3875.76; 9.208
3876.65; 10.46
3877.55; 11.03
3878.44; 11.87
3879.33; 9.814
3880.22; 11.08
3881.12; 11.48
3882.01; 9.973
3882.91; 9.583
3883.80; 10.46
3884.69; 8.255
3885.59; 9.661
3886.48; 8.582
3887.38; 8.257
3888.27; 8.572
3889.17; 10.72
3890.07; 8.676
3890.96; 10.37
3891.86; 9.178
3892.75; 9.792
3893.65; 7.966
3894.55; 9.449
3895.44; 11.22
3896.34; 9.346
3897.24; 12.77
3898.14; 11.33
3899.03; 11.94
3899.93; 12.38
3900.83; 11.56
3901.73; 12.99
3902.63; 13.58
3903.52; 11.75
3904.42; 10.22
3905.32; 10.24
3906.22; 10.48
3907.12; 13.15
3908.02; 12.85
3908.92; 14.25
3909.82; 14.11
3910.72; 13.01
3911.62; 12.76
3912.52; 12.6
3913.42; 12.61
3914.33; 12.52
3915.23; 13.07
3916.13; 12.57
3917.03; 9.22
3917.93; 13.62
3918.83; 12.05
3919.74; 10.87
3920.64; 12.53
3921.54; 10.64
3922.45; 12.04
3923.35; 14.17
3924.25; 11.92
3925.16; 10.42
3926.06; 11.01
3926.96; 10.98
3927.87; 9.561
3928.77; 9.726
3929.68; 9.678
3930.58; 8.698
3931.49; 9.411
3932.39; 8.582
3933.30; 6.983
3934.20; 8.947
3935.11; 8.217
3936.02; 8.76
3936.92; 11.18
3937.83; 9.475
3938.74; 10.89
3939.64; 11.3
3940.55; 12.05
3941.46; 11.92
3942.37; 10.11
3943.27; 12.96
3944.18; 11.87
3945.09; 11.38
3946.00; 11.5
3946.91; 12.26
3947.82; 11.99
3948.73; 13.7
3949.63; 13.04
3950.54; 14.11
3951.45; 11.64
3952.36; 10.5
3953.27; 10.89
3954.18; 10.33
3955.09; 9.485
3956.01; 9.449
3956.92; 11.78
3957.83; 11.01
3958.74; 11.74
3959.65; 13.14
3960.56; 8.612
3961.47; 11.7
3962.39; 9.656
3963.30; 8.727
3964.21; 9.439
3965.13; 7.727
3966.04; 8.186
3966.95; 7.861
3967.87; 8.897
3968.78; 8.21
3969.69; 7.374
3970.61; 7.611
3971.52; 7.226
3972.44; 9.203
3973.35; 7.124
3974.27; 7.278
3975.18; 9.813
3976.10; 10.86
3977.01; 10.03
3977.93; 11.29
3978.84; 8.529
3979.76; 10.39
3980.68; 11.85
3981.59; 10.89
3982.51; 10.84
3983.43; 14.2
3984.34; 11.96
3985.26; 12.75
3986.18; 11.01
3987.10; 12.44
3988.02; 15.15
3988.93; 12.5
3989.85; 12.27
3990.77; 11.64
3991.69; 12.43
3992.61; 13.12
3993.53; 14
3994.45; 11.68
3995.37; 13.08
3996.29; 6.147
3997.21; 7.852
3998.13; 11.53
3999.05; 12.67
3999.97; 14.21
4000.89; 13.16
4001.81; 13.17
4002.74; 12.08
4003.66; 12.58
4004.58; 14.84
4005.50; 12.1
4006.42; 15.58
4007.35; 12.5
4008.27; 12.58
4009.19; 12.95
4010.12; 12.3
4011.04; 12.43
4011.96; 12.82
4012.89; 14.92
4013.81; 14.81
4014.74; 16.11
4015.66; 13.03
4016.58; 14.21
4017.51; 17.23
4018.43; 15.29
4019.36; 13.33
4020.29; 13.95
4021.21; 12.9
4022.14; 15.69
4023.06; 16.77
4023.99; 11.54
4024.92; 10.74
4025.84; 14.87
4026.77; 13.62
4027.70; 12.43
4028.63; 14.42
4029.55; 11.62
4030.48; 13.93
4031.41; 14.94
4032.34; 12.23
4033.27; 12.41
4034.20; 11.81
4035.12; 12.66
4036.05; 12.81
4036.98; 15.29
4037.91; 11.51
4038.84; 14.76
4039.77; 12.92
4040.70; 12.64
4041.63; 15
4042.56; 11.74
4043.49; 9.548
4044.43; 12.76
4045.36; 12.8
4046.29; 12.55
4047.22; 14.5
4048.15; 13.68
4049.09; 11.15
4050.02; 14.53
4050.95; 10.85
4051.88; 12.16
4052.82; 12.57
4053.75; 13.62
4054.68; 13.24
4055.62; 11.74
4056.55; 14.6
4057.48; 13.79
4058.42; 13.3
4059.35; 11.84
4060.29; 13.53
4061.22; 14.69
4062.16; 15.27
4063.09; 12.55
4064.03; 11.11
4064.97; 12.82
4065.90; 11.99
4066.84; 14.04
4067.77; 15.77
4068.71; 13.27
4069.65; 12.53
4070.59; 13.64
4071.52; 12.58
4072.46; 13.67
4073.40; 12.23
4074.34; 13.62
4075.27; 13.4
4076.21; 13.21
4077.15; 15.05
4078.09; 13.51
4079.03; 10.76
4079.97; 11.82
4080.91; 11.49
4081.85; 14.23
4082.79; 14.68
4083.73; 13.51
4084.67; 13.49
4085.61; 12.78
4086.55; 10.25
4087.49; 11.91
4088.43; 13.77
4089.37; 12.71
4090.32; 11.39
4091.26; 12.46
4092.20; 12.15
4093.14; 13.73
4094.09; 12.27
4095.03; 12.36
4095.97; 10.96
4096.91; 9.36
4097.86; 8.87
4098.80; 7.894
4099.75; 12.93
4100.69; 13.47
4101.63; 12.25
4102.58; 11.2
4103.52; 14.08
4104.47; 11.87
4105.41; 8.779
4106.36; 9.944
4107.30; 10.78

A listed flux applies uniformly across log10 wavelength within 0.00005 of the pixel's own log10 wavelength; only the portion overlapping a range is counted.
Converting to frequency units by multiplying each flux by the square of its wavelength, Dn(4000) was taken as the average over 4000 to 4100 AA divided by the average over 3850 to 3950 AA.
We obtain 1.3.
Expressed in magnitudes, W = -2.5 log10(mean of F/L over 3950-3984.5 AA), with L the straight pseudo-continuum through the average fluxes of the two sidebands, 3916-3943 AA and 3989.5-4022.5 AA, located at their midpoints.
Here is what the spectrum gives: 0.18 mag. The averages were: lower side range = 10.6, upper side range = 13.1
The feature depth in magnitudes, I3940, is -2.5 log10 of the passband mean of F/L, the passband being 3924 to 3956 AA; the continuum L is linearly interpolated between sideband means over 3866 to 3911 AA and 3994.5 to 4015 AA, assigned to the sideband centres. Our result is 0.10 mag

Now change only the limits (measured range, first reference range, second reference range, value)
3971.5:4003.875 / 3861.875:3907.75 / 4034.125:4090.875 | 0.069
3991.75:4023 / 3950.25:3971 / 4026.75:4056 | -0.138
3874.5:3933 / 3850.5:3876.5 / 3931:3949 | 0.000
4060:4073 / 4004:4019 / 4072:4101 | -0.048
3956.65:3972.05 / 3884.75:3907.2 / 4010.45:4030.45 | 0.307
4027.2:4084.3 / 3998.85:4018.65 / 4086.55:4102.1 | -0.039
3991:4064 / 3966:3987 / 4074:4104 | -0.196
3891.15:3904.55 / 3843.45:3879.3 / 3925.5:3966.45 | -0.008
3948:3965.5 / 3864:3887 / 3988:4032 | 0.126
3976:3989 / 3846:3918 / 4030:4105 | 0.037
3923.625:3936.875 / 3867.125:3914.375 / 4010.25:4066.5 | 0.208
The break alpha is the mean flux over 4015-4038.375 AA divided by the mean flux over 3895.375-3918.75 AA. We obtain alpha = 1.12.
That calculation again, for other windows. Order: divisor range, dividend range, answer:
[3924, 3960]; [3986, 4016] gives 1.18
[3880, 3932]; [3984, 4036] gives 1.18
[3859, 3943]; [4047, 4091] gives 1.18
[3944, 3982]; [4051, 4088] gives 1.28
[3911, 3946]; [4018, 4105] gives 1.17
